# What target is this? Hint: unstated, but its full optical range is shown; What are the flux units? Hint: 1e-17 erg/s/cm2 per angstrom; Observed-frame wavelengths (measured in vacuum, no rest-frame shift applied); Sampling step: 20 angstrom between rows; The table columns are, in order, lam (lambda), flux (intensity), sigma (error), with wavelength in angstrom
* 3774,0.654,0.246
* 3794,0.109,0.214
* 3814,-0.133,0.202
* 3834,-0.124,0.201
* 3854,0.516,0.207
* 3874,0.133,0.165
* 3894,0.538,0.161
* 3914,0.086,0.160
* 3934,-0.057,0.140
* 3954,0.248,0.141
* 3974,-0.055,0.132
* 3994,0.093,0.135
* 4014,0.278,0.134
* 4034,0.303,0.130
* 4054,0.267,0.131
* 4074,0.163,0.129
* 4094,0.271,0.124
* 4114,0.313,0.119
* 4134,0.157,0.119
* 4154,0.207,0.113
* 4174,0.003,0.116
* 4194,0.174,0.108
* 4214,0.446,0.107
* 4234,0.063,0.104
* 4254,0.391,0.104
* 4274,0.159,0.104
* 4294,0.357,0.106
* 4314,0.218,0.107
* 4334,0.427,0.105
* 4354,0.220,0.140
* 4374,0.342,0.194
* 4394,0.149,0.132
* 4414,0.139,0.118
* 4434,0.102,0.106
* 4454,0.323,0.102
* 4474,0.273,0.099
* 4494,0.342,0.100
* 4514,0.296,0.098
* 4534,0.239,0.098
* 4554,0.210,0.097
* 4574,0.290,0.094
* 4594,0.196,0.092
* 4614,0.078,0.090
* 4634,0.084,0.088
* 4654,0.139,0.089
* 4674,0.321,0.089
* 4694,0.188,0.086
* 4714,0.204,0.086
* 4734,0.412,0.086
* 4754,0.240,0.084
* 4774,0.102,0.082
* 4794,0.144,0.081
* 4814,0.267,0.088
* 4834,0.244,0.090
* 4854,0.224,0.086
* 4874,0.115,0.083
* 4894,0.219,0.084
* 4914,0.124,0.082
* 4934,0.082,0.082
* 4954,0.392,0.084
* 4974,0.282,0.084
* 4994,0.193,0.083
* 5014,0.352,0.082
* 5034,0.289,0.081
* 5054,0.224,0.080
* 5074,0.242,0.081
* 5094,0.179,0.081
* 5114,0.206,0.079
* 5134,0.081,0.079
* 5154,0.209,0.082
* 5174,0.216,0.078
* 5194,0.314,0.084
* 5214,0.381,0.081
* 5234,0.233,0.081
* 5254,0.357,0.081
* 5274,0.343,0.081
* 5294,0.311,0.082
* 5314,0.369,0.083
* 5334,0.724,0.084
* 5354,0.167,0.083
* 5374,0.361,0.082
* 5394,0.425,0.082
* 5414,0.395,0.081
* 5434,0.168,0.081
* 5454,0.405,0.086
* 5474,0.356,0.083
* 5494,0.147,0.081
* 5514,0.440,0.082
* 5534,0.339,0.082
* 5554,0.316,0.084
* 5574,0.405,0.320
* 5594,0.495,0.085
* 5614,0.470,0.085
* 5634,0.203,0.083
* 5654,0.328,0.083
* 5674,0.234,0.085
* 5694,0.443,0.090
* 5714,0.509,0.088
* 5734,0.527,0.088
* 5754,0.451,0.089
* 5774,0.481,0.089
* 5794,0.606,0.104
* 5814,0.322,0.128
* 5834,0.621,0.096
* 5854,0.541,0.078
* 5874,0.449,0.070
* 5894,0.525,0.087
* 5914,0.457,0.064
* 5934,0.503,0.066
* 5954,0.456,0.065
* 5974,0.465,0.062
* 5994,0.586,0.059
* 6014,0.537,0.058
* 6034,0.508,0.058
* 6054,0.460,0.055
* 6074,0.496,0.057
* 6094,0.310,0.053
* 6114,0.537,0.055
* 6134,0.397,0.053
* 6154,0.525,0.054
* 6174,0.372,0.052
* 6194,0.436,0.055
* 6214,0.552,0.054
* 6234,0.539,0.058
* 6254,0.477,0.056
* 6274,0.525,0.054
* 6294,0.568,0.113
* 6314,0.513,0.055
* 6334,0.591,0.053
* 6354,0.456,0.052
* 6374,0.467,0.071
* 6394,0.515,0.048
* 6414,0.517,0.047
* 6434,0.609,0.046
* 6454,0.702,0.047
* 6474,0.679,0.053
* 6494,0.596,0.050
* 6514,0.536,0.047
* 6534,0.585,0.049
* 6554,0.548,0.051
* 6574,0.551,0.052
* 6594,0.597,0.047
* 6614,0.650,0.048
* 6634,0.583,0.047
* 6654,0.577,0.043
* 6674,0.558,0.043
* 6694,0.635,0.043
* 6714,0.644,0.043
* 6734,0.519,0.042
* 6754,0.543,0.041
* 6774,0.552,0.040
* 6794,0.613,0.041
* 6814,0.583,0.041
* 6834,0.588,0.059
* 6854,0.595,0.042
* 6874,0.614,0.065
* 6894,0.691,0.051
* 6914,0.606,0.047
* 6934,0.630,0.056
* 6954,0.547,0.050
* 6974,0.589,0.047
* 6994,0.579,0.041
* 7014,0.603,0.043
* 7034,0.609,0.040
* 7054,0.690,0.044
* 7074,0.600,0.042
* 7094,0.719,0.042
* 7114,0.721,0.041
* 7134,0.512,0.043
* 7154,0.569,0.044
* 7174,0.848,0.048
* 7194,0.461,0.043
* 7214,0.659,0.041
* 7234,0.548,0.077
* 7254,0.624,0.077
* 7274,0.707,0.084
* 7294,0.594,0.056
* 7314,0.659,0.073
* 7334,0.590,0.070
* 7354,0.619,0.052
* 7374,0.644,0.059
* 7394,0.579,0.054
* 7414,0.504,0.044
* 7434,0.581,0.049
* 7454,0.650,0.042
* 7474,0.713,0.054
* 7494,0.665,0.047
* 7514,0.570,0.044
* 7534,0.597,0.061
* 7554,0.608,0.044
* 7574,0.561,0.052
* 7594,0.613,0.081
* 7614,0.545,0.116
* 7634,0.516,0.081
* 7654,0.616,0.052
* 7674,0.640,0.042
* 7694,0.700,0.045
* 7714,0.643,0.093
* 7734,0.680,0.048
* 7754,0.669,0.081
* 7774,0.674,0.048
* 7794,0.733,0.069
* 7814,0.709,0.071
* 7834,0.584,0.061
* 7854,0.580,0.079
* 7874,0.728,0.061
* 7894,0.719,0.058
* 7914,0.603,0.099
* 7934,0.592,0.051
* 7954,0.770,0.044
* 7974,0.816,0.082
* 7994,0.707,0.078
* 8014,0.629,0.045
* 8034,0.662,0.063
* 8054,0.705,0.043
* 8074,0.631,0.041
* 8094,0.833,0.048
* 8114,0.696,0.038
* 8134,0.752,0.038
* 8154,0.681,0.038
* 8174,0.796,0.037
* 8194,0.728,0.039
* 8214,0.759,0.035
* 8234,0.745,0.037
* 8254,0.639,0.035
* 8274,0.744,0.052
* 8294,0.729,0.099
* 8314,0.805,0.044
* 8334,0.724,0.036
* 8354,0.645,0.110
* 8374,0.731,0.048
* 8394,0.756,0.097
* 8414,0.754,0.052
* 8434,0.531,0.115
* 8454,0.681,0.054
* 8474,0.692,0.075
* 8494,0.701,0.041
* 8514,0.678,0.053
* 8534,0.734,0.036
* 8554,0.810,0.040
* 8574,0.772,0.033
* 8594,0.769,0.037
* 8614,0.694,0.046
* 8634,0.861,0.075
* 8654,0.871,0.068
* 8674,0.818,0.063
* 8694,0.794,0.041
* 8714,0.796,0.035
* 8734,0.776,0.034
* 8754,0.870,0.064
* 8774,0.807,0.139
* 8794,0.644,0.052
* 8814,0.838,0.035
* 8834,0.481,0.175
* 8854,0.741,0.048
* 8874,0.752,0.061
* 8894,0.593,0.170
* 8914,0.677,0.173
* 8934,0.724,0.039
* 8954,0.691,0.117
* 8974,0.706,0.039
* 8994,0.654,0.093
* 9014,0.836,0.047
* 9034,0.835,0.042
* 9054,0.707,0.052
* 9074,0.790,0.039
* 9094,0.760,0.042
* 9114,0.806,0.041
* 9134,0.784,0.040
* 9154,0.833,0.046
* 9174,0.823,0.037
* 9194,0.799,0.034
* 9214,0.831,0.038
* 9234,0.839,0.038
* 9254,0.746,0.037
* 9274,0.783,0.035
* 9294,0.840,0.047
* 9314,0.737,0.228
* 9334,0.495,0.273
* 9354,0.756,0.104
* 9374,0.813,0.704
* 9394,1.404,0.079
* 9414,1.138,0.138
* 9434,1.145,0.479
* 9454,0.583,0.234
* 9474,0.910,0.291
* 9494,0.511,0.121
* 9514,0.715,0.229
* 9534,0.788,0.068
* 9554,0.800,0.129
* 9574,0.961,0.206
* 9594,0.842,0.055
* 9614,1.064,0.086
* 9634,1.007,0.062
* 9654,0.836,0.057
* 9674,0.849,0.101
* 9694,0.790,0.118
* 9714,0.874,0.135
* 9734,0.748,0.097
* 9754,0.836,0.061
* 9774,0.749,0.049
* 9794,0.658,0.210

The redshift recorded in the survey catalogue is 0.432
